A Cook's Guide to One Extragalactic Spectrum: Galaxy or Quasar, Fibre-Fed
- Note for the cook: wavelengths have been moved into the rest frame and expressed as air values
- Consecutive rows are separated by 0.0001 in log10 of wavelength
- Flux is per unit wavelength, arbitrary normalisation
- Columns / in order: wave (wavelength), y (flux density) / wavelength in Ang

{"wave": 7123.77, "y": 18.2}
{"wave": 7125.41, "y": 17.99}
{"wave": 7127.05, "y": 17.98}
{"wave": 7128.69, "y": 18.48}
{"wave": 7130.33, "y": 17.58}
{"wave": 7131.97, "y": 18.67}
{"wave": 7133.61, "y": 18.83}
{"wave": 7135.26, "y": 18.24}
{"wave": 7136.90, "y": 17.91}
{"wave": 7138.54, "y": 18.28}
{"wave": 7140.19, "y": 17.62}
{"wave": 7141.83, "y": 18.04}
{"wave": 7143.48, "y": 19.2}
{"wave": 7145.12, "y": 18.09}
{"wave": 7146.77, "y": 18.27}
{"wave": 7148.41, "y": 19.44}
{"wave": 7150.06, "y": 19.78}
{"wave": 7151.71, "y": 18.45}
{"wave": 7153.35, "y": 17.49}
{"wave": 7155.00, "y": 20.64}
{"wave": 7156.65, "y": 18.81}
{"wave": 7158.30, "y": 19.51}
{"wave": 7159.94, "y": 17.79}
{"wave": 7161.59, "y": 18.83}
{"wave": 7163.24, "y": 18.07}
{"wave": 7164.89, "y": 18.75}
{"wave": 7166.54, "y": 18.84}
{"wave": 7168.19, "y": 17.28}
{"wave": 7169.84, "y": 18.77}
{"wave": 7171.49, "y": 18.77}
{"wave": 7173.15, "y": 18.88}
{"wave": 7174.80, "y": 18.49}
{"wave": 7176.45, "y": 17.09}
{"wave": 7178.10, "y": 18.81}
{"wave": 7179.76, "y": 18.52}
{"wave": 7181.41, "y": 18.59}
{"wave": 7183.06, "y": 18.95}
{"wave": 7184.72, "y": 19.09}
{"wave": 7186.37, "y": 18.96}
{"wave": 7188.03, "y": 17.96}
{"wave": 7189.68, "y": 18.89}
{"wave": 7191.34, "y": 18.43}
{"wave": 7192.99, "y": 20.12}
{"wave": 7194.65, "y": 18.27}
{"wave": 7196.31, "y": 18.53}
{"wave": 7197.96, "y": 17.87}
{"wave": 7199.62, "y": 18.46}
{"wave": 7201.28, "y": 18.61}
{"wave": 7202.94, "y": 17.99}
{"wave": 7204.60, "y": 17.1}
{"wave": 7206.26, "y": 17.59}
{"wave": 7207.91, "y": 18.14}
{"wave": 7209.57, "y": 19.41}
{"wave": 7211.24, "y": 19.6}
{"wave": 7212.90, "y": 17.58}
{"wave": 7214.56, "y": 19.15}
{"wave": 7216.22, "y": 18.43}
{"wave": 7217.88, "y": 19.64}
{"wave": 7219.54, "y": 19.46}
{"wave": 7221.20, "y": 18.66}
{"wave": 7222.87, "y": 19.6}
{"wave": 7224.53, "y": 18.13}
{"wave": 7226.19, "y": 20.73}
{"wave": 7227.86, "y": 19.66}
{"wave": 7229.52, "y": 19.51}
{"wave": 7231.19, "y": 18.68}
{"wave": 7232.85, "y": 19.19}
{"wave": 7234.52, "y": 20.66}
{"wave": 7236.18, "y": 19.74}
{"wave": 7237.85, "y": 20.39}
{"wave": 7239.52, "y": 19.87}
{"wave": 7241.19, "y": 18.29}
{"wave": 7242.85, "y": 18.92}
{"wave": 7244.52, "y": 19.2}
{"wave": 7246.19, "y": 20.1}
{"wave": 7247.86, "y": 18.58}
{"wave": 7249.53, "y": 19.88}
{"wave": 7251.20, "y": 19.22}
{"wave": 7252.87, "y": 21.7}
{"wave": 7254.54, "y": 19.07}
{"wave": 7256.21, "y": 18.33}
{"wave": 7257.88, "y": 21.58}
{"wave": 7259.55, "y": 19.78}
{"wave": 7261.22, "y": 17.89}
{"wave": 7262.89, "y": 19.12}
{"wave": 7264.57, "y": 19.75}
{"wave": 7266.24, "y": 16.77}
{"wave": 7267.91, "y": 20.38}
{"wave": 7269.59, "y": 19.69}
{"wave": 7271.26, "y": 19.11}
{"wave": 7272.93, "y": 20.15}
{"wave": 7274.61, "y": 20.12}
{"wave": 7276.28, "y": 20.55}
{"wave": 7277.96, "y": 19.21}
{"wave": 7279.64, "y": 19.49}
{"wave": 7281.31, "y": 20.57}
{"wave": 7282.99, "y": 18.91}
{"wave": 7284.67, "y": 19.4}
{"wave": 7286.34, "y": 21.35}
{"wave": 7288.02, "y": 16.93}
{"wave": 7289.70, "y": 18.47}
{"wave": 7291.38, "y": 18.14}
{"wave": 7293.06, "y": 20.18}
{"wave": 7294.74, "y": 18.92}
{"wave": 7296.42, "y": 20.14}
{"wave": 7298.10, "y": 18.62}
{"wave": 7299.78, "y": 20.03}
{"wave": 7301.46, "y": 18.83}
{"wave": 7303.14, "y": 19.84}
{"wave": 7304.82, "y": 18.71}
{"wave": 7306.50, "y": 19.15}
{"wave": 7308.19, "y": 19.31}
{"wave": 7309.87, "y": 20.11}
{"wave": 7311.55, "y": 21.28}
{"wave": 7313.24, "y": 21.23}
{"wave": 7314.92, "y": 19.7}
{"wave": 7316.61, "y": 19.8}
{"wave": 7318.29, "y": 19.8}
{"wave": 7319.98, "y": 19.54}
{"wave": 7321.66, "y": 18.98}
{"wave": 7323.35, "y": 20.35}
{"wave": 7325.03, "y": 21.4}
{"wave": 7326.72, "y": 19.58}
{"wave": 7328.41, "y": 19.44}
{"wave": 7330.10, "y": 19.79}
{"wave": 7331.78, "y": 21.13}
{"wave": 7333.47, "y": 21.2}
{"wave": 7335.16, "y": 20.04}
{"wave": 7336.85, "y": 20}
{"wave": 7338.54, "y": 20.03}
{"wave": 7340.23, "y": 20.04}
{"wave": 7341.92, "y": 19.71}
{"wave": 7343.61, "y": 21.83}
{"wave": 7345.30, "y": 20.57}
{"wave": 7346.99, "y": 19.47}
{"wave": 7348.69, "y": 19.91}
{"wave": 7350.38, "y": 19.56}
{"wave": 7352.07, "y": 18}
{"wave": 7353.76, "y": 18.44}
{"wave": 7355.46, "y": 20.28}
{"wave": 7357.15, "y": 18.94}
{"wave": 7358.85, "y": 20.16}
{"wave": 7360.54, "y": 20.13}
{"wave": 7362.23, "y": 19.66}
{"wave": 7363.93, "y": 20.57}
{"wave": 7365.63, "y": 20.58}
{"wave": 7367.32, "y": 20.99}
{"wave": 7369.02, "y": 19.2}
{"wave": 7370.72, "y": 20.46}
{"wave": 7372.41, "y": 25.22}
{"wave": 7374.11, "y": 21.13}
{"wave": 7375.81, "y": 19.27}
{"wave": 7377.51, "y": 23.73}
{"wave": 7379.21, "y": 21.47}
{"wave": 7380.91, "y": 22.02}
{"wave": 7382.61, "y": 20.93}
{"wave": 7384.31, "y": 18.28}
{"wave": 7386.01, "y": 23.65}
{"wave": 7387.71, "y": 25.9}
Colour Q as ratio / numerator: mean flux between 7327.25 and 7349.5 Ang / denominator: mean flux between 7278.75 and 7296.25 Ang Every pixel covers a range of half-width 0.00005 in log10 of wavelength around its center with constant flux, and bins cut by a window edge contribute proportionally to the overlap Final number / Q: 1.05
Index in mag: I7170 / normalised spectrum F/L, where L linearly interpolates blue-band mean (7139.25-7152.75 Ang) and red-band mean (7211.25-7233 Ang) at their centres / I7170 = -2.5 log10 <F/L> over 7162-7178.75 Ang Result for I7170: 0.02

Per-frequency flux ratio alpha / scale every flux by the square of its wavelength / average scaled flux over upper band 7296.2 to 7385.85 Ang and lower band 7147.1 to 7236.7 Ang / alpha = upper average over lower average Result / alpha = 1.1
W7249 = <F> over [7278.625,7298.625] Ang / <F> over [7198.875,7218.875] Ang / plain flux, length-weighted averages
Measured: 1.04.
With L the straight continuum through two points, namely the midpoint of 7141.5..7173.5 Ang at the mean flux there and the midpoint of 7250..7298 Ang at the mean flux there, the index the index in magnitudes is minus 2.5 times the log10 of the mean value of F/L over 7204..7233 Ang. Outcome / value 0.01 mag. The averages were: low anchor 18.7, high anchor 19.5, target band 18.9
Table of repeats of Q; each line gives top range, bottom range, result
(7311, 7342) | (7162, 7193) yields 1.09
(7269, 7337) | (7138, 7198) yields 1.06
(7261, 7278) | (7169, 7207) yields 1.05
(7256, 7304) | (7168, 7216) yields 1.05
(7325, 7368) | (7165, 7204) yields 1.08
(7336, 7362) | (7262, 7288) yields 1.01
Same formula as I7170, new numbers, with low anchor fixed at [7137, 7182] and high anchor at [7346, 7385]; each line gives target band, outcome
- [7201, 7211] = 0.04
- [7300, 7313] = 0.01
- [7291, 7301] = 0.02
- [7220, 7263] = -0.01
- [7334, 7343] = 0.00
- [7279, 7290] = 0.02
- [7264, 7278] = 0.00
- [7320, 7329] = 0.00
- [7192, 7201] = 0.01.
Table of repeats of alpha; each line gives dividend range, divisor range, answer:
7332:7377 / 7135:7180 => 1.15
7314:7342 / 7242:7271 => 1.05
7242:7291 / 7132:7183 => 1.08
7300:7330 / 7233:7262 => 1.03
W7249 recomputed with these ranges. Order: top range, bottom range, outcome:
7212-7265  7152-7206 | 1.05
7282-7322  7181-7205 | 1.05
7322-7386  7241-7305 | 1.05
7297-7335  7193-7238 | 1.05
